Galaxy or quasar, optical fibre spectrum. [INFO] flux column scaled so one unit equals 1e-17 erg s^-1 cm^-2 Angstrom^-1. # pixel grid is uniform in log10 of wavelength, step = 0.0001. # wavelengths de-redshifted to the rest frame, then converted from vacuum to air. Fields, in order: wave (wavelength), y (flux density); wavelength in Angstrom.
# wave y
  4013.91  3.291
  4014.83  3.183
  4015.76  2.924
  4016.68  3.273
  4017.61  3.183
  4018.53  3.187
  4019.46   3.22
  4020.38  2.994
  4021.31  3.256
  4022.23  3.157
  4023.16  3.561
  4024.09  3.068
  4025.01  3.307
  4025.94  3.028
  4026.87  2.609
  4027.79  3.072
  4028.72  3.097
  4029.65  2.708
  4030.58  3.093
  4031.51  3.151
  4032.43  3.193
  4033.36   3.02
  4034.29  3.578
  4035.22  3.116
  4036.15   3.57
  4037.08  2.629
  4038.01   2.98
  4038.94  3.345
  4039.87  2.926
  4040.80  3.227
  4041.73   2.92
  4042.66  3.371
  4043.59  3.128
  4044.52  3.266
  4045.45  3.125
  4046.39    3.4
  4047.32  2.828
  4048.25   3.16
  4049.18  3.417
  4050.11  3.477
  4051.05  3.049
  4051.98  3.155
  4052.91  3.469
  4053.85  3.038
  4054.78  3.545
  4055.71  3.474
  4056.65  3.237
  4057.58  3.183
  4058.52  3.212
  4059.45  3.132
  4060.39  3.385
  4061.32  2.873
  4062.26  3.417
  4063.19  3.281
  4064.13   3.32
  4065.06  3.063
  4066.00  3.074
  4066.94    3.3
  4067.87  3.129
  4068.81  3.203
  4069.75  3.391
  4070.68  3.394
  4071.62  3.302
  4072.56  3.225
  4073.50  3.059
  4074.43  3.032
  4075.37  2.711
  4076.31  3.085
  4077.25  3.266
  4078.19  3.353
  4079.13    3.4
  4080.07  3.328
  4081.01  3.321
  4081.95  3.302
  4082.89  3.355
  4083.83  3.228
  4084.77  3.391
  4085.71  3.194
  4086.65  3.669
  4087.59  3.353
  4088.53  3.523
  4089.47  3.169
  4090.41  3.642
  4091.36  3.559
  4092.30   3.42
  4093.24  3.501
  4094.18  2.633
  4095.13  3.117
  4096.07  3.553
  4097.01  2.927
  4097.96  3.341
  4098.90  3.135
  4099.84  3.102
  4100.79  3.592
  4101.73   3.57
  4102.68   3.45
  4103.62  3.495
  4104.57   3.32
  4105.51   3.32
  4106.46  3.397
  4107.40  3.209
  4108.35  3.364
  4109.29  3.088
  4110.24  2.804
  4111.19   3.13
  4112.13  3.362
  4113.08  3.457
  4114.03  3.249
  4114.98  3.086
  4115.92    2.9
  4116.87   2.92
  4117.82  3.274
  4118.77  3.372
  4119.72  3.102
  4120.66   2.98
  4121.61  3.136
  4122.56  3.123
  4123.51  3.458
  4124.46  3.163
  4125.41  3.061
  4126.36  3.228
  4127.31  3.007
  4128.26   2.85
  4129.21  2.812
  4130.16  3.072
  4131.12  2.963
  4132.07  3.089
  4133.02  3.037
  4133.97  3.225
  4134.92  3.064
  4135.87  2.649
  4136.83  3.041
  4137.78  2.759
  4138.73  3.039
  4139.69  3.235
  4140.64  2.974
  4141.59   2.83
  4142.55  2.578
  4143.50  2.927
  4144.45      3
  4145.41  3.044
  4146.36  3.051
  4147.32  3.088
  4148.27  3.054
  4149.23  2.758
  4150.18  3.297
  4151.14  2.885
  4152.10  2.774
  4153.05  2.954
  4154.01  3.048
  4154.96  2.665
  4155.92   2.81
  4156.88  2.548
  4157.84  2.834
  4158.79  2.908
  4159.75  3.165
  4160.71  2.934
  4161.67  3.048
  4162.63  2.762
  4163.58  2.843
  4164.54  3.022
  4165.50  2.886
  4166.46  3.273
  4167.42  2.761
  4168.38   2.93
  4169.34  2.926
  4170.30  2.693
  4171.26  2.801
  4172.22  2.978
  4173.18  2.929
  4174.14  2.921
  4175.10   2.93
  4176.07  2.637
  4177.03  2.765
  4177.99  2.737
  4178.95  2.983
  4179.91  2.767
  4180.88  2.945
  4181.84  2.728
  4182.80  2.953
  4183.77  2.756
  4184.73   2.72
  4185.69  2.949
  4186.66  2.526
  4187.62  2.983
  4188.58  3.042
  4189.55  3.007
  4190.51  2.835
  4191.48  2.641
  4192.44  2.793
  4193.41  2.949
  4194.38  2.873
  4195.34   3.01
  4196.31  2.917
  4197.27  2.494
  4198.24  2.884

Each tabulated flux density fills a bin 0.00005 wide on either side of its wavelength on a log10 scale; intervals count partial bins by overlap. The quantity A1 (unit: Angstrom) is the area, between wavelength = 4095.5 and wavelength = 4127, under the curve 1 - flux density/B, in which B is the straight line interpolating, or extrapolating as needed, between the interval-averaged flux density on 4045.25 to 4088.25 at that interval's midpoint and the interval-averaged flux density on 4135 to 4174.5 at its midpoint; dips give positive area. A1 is -1.5 Angstrom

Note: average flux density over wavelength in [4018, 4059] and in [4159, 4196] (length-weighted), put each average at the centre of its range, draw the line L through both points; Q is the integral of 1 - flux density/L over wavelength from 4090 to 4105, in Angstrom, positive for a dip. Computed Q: -1.41 Angstrom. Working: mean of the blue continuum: 3.17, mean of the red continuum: 2.88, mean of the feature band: 3.33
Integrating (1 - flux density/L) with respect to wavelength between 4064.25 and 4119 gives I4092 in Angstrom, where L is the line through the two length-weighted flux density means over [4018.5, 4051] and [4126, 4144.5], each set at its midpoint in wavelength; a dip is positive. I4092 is -3.9 Angstrom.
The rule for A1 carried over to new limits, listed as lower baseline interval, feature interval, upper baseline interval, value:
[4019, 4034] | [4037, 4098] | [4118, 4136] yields -2.8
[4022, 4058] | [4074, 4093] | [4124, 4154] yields -1.4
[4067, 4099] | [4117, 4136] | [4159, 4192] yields 0.0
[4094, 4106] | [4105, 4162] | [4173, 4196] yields 1.4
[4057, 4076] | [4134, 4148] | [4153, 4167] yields 0.0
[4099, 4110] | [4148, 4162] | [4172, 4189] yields 0.5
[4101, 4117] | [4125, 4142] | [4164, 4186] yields 0.6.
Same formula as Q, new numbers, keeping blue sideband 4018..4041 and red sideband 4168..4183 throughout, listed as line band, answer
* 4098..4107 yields -1.2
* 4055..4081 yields -1.4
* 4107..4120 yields -0.9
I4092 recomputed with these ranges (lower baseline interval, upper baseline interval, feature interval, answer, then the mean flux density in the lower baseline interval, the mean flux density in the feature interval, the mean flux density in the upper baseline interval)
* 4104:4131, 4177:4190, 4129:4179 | 1.0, 3.15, 2.92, 2.85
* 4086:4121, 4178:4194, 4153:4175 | 0.5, 3.27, 2.9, 2.84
